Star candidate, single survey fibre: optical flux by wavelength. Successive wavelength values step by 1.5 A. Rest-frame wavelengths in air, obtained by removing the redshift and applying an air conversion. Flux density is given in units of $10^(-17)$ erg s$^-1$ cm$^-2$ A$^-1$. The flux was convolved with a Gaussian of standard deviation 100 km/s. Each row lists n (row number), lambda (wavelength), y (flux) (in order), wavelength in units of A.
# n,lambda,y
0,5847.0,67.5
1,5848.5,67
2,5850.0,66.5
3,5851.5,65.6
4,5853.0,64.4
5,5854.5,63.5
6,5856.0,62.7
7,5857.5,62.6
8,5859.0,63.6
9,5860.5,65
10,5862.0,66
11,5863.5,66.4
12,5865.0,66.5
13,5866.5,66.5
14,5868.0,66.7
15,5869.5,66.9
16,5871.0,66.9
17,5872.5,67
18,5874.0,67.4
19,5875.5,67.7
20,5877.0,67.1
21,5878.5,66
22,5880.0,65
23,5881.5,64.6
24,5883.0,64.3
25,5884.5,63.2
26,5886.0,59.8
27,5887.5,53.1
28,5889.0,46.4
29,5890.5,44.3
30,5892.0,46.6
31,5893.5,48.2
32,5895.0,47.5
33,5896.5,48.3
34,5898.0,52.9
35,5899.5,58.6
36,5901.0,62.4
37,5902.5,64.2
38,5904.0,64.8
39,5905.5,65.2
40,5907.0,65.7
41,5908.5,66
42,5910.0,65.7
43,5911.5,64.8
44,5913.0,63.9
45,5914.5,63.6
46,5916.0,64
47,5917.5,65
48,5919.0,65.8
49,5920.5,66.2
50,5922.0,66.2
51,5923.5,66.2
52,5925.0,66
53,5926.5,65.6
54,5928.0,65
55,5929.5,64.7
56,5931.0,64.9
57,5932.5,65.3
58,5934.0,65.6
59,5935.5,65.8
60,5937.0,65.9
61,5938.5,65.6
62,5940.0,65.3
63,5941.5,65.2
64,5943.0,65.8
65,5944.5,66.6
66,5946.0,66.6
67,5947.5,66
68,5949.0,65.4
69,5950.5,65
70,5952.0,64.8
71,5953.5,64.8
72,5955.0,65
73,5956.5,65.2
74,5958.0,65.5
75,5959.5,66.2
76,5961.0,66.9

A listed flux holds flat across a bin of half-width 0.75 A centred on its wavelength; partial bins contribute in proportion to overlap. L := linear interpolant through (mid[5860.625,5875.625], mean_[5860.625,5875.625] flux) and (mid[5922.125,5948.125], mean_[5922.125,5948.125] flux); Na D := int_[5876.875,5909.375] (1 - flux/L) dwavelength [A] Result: 4.0 A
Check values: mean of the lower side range 66.7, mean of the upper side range 65.7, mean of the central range 58.2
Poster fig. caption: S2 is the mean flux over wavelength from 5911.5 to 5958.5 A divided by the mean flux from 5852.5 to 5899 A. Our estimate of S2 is 1.07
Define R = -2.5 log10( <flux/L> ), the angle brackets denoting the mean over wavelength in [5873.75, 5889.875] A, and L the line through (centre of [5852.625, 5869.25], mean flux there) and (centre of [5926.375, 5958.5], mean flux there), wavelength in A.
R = 0.05 mag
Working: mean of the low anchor 65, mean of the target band 61.9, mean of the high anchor 65.4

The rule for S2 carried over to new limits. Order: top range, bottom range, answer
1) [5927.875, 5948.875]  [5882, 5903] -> 1.21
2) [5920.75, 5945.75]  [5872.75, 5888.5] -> 1.03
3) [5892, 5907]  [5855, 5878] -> 0.86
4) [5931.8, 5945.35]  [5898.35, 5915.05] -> 1.03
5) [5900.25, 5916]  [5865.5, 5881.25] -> 0.97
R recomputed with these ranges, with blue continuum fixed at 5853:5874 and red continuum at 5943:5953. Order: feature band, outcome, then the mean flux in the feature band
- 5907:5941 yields 0.01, 65.3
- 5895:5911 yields 0.08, 60.8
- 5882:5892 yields 0.19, 54.8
